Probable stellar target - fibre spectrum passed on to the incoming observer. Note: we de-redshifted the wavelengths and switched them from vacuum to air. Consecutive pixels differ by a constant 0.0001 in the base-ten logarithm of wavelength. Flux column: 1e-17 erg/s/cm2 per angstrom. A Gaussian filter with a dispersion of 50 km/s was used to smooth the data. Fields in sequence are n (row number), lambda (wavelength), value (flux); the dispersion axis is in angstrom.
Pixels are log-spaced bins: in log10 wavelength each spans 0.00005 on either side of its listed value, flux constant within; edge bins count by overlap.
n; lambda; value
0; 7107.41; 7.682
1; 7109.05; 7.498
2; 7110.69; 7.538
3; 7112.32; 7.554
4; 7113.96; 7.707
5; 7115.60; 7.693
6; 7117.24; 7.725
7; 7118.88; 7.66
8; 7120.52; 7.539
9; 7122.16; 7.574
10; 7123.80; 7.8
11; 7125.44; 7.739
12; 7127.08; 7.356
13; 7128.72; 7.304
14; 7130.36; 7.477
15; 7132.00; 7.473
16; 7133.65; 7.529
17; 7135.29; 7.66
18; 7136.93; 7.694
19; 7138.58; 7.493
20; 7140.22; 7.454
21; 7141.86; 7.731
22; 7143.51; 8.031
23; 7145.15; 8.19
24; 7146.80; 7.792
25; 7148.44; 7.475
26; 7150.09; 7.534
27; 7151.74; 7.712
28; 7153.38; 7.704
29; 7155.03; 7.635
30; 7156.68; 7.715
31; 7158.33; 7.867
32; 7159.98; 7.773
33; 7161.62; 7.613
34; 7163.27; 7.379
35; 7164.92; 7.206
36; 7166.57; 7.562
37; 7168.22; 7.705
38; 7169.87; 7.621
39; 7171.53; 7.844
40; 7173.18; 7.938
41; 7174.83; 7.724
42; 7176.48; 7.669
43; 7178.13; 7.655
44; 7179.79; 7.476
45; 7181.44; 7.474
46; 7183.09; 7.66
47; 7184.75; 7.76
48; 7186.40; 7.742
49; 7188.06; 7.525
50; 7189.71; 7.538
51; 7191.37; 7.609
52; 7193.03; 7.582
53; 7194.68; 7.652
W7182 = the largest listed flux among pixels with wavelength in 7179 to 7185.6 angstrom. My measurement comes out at 7.76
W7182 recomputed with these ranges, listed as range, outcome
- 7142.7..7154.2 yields 8.19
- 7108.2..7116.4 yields 7.707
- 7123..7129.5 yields 7.8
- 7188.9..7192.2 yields 7.609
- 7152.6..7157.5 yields 7.715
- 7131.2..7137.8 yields 7.694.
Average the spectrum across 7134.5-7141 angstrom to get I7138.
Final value 7.58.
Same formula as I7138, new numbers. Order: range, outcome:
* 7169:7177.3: 7.76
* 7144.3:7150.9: 7.75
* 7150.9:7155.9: 7.68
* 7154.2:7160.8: 7.74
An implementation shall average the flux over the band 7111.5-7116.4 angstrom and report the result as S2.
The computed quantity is 7.66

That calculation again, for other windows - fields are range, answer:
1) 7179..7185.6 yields 7.6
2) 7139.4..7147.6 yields 7.84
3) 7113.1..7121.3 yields 7.66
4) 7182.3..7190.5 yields 7.64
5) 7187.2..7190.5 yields 7.53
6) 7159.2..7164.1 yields 7.6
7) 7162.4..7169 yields 7.46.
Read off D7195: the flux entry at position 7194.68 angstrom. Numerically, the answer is 7.652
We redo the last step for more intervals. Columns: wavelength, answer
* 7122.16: 7.574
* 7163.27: 7.379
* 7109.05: 7.498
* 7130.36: 7.477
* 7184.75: 7.76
